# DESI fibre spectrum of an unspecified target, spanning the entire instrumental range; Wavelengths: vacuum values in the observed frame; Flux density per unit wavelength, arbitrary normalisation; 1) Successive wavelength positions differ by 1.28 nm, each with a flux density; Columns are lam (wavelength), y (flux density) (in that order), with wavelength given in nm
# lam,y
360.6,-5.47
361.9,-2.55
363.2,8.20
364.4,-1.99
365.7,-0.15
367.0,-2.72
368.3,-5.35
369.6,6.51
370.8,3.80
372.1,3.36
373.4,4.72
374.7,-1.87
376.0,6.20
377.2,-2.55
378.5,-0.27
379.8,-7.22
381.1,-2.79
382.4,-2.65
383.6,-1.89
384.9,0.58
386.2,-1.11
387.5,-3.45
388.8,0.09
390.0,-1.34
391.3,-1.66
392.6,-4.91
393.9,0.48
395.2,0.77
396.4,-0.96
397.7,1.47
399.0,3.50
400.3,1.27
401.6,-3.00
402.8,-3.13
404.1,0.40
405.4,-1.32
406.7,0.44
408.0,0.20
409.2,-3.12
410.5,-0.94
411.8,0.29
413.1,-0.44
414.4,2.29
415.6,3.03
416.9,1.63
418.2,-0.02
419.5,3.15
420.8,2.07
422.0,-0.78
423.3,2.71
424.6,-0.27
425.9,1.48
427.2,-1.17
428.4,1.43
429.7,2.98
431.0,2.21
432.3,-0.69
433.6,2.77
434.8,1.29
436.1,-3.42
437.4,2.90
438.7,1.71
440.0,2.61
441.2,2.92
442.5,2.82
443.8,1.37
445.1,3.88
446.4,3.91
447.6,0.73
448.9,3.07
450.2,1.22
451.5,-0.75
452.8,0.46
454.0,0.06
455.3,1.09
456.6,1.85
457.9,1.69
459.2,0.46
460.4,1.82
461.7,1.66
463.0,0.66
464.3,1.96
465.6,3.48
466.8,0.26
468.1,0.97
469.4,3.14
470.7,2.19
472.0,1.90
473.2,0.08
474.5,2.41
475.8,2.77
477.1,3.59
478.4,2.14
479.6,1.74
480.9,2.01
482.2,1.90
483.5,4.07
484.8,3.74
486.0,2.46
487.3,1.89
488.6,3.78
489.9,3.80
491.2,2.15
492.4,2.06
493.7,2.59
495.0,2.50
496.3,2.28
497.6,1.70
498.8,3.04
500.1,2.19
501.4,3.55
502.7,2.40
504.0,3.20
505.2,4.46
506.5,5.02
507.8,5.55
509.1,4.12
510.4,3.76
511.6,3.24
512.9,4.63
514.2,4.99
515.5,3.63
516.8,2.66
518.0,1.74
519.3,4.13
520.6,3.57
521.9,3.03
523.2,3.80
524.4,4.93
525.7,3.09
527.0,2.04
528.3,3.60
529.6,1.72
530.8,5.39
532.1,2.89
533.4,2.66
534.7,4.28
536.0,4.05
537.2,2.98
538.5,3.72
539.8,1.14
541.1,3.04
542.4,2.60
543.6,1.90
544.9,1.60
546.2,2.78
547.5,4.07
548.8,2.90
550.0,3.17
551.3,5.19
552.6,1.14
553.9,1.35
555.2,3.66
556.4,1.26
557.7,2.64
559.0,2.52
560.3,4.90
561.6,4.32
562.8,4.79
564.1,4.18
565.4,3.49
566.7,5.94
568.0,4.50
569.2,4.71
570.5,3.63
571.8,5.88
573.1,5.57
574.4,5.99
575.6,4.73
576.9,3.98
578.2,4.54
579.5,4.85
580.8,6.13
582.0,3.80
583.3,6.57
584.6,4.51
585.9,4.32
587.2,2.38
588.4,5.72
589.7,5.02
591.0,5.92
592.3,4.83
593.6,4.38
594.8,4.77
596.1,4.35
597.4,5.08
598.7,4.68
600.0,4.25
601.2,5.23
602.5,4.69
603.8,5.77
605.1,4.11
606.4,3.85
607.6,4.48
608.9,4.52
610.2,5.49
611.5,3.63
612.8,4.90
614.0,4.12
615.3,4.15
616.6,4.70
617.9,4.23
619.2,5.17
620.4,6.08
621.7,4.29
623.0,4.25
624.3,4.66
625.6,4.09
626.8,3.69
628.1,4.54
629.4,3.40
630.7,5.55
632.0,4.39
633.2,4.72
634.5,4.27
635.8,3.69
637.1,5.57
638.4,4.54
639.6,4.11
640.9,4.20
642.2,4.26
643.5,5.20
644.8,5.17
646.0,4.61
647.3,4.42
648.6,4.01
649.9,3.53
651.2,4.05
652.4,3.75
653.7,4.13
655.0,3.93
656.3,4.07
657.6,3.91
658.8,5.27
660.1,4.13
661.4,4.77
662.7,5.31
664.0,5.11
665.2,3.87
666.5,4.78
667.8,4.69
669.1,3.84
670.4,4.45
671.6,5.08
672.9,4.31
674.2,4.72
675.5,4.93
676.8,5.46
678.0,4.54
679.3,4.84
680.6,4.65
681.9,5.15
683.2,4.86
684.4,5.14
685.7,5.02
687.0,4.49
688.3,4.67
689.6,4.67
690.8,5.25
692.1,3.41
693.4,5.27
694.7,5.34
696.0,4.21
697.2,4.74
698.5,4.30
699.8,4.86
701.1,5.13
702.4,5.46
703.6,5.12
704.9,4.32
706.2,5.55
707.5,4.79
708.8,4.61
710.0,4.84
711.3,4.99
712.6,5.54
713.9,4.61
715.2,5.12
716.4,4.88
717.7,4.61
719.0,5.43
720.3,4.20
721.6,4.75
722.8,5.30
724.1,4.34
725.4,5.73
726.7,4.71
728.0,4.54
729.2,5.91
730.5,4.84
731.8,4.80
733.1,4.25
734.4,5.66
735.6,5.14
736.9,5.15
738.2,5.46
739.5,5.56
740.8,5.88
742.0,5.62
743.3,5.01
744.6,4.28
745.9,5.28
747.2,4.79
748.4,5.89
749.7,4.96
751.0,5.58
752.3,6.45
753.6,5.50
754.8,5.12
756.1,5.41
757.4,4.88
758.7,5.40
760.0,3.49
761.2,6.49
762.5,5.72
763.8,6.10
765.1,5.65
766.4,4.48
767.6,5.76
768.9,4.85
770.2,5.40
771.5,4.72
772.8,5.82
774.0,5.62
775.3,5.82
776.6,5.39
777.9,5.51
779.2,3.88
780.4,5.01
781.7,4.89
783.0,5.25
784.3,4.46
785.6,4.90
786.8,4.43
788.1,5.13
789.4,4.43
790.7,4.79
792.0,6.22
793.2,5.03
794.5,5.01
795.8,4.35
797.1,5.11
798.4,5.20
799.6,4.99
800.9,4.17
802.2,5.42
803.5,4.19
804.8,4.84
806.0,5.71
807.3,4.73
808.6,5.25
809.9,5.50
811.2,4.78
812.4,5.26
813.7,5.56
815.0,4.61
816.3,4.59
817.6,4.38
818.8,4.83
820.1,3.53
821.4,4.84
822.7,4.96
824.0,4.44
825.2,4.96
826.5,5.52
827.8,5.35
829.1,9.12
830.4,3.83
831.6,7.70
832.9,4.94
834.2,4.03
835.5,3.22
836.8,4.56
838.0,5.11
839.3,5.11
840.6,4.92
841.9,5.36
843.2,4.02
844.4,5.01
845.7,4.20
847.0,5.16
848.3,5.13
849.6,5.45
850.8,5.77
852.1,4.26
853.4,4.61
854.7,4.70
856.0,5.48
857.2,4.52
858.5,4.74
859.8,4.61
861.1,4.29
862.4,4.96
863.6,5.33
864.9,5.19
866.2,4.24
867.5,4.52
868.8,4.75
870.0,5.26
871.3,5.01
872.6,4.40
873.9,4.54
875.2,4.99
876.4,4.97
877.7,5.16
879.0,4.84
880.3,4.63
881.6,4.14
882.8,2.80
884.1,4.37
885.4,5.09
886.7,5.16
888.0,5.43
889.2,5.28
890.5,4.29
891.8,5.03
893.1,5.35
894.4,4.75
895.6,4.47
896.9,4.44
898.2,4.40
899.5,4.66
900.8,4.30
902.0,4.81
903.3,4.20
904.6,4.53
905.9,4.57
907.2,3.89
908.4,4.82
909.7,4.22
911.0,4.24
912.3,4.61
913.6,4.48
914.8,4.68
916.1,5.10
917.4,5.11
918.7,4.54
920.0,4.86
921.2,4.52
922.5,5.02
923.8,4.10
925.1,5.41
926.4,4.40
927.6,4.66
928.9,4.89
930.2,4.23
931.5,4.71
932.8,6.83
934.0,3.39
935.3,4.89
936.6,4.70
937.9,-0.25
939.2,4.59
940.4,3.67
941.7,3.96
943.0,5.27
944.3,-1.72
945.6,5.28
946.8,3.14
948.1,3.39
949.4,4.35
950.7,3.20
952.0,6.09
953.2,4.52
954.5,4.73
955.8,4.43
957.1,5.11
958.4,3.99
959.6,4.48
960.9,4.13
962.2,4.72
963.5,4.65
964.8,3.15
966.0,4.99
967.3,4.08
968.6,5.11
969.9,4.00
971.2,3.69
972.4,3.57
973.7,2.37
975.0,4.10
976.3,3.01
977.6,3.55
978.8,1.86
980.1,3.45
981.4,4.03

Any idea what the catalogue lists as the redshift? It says 0.26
